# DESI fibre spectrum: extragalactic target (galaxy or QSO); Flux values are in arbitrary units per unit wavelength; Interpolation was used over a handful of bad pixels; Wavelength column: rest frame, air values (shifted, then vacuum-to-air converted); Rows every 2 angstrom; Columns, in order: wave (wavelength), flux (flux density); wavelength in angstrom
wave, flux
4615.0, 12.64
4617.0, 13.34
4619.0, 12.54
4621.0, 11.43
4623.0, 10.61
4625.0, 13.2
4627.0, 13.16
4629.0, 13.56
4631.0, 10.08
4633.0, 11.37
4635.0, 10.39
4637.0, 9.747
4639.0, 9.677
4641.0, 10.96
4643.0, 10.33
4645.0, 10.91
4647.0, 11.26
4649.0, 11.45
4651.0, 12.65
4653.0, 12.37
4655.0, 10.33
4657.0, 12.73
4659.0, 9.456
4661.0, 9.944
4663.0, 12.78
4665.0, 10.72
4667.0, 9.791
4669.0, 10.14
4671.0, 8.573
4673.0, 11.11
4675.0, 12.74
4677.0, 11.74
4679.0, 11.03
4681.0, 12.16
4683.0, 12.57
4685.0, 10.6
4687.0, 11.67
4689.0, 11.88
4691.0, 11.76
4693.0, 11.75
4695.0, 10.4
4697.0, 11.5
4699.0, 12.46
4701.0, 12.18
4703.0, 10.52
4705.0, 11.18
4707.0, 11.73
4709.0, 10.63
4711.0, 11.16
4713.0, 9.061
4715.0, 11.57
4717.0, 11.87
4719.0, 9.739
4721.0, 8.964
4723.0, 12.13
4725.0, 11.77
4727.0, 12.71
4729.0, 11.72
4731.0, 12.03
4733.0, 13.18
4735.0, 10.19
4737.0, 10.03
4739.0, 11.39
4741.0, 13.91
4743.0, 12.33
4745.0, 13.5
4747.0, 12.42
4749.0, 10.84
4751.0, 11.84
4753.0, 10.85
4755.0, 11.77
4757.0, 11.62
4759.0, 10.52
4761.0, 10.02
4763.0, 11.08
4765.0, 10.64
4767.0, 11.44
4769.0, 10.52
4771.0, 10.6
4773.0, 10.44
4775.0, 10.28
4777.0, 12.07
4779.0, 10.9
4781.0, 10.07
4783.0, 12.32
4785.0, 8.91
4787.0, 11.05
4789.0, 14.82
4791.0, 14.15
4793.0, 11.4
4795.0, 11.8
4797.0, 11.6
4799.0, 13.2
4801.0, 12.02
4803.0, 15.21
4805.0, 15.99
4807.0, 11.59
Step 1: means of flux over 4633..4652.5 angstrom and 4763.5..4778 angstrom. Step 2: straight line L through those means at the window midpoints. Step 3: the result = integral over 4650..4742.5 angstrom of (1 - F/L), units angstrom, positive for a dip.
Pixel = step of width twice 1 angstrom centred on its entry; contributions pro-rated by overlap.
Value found -3.8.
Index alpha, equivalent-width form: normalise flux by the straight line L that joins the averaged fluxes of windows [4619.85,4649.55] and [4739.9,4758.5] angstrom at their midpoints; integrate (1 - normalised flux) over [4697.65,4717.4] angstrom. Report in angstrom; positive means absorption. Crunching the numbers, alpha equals 0.90 angstrom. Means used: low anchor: 11.2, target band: 11.2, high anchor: 12.1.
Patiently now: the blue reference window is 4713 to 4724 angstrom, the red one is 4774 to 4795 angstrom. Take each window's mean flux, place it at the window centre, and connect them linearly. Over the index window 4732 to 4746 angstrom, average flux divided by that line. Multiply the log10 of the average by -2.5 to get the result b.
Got -0.103 mag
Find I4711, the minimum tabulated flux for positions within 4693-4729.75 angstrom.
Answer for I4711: 8.964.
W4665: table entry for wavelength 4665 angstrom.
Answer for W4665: 10.72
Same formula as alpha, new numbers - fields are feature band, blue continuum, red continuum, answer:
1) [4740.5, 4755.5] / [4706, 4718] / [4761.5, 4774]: -1.8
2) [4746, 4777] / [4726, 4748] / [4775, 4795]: 2.3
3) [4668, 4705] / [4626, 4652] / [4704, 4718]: -1.0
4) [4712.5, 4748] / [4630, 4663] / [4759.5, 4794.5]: -1.6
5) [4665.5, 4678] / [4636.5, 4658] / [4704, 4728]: 0.5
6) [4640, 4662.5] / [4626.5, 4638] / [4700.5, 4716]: 0.1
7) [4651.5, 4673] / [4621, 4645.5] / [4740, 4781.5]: 0.9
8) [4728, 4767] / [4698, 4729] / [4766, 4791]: -1.2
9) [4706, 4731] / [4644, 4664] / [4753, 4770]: 0.0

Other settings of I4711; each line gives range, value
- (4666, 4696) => 8.573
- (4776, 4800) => 8.91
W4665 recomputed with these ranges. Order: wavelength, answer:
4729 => 11.72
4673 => 11.11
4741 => 13.91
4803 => 15.21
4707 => 11.73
